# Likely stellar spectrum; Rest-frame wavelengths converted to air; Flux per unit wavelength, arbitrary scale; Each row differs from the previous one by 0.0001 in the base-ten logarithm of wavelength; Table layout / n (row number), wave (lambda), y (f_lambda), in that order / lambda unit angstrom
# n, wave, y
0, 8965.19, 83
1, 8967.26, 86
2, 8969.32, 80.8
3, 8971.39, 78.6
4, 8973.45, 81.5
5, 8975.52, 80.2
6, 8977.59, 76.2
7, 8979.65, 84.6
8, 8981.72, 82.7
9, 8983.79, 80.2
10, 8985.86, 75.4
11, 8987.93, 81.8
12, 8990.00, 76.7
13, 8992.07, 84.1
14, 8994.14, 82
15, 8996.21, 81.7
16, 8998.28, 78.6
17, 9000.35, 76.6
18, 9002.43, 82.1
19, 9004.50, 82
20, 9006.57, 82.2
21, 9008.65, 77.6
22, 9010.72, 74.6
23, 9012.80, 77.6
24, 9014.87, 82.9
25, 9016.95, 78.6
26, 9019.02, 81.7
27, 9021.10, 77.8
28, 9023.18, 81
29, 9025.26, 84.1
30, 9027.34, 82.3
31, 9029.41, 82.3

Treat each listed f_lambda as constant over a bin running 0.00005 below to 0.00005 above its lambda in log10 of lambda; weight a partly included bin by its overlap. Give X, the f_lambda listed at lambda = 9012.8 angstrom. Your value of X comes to 77.6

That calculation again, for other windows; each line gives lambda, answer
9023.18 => 81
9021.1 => 77.8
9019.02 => 81.7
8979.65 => 84.6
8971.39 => 78.6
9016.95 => 78.6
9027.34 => 82.3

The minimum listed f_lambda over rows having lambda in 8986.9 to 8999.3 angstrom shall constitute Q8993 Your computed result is 76.7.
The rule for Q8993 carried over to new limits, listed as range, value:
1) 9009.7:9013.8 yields 74.6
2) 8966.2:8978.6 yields 76.2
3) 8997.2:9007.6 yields 76.6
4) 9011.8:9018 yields 77.6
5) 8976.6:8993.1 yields 75.4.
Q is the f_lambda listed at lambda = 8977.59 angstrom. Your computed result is 76.2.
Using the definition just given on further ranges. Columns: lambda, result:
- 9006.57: 82.2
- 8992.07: 84.1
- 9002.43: 82.1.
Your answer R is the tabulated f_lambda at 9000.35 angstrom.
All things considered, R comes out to 76.6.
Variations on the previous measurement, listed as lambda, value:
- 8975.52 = 80.2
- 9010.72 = 74.6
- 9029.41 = 82.3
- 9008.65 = 77.6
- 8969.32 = 80.8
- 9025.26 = 84.1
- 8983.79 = 80.2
